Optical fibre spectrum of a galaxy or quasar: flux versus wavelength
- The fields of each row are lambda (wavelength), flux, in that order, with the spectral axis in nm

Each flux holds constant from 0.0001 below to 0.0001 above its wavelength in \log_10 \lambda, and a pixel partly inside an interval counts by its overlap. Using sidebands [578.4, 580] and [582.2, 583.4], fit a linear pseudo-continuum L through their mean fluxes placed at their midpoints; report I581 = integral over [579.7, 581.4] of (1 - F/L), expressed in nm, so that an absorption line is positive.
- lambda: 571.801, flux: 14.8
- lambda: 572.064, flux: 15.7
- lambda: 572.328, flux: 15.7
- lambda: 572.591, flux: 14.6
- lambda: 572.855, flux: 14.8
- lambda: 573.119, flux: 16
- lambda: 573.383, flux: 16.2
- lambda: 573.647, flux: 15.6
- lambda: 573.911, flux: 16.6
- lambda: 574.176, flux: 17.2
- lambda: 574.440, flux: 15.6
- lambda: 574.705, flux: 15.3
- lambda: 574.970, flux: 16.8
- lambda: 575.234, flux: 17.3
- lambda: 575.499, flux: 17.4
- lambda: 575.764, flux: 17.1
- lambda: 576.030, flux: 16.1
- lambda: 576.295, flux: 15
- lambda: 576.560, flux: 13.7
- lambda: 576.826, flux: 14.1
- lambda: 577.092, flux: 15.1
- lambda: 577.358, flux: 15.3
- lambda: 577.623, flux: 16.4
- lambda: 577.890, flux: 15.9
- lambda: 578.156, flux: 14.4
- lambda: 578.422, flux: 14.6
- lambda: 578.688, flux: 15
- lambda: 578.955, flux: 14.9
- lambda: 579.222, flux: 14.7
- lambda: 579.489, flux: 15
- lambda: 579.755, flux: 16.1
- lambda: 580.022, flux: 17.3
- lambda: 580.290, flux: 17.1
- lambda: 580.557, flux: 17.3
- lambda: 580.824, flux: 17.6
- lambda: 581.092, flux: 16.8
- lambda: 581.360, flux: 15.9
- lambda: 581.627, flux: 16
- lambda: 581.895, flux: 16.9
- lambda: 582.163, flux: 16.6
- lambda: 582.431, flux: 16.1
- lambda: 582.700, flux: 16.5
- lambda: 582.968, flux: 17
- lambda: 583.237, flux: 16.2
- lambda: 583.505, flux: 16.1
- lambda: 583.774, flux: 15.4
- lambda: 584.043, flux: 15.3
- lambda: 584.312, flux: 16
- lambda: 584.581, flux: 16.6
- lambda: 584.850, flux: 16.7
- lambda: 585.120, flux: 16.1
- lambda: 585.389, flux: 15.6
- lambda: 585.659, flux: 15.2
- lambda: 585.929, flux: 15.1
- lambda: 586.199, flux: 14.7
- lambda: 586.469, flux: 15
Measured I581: -0.14 nm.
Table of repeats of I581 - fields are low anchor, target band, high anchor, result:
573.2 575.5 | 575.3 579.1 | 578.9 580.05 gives 0.121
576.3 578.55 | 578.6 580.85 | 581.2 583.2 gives -0.057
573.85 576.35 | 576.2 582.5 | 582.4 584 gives 0.219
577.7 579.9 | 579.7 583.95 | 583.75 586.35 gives -0.322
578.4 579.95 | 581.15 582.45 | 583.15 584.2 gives -0.071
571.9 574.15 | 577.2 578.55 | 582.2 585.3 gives 0.051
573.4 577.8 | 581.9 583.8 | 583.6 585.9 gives -0.062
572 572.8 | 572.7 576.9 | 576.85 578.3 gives -0.182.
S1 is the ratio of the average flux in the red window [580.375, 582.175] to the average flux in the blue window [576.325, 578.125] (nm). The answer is 1.11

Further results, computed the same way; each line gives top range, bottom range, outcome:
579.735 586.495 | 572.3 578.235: 1.03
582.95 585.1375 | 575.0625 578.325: 1.03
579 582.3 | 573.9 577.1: 1.03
